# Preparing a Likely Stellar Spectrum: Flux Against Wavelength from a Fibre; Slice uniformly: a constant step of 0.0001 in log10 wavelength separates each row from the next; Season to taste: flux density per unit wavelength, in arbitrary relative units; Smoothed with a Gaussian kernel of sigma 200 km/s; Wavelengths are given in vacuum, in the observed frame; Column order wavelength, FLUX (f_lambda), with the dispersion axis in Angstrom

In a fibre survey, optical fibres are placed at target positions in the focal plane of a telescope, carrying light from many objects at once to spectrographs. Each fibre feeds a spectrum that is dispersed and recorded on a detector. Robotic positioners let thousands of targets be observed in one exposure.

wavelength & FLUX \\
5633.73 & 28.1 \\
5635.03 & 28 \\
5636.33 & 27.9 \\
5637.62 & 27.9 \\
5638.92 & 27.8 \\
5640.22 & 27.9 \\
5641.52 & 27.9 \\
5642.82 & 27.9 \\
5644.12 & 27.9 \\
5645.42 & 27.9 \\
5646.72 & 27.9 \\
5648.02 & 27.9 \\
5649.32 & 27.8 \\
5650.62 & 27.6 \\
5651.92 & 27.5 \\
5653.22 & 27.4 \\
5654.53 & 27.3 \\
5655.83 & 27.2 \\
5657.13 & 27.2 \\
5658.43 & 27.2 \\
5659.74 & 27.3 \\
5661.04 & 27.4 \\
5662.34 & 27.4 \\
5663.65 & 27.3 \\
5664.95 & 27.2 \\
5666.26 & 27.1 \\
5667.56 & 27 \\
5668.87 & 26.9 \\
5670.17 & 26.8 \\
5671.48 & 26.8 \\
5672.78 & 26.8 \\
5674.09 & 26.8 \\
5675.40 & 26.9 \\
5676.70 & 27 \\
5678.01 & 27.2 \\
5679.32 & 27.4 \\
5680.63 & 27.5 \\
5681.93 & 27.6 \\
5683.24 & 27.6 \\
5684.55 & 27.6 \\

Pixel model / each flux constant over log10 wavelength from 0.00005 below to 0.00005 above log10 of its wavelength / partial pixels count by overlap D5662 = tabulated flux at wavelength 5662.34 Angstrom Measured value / 27.4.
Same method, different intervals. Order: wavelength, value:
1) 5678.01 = 27.2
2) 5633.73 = 28.1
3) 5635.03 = 28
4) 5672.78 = 26.8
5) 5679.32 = 27.4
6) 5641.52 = 27.9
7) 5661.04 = 27.4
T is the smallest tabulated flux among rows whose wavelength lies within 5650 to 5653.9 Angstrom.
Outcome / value 27.4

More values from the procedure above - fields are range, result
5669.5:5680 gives 26.8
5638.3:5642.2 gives 27.8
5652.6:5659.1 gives 27.2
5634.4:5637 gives 27.9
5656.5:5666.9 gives 27.1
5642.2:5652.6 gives 27.5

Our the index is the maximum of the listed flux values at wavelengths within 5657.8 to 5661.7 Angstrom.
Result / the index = 27.4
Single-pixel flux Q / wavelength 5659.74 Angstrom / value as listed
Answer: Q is 27.3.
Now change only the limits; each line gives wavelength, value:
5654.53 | 27.3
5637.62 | 27.9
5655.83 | 27.2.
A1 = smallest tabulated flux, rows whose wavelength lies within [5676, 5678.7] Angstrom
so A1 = 27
